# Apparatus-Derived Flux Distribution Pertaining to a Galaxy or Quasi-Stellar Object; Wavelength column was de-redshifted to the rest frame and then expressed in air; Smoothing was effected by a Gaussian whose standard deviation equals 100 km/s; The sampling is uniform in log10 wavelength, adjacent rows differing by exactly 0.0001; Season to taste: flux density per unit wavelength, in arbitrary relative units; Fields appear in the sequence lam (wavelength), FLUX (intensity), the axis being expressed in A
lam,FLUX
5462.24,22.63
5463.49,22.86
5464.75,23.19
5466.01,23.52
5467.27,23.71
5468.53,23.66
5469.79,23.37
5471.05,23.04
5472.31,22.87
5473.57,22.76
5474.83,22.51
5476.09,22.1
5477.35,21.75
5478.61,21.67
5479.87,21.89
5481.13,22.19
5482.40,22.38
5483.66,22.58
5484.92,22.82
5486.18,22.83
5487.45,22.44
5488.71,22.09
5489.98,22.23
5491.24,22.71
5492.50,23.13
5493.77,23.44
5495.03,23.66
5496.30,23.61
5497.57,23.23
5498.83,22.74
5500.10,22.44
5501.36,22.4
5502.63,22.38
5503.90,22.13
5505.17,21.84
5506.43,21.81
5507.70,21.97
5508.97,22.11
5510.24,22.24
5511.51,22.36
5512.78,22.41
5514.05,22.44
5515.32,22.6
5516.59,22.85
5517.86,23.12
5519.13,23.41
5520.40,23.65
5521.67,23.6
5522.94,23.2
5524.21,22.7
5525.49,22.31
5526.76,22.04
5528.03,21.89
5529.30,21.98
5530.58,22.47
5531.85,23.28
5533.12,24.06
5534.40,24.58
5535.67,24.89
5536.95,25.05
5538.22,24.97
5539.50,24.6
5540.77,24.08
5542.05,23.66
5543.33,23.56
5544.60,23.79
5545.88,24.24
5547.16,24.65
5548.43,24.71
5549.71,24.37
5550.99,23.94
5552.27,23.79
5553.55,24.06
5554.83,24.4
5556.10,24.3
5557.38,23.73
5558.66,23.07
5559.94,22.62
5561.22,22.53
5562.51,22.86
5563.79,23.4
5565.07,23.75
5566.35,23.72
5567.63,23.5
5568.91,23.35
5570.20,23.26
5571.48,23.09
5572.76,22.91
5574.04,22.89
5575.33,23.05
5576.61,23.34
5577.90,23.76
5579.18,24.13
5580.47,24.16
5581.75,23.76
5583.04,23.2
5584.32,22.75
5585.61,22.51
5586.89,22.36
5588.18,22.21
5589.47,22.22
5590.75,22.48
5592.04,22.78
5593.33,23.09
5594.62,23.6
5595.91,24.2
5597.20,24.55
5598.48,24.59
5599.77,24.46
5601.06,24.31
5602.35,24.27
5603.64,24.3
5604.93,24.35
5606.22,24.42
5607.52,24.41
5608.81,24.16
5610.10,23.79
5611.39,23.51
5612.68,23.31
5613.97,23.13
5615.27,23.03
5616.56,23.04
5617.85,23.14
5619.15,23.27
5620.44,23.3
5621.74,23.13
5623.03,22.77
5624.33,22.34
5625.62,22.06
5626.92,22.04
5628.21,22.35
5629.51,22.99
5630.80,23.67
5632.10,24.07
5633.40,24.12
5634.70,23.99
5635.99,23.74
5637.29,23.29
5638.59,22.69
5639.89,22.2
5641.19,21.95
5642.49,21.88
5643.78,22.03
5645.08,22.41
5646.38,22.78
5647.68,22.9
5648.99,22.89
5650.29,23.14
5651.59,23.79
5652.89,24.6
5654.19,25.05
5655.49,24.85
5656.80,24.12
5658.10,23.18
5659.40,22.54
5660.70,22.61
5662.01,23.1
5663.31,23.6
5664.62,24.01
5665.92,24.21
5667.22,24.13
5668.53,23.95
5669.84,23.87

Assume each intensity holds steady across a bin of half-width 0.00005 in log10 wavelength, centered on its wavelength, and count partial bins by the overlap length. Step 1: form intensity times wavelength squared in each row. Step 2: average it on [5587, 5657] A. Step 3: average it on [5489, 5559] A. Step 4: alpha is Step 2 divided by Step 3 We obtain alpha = 1.0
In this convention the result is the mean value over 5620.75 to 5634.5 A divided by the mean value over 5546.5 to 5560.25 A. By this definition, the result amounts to 0.96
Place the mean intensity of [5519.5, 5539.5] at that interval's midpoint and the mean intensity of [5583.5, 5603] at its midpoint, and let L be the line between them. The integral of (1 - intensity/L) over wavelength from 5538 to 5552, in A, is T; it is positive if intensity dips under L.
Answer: -0.5 A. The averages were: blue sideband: 23.4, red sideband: 23.4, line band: 24.2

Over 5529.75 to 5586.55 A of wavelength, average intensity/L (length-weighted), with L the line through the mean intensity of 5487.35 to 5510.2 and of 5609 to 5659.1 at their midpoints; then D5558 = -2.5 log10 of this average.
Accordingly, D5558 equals -0.04 mag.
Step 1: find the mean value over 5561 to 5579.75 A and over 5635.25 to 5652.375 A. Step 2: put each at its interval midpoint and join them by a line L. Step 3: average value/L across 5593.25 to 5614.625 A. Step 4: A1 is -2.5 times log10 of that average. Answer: -0.05 mag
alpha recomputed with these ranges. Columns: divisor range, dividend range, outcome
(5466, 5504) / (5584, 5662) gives 1.08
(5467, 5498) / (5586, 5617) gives 1.08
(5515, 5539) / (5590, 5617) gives 1.05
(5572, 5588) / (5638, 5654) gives 1.01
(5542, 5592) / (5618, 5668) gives 1.02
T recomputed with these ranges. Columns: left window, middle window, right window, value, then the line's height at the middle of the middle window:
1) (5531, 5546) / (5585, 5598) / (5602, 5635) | 0.4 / 23.7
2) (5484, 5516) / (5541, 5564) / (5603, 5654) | -0.9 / 22.8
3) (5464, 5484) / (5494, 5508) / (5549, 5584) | 0.2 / 22.9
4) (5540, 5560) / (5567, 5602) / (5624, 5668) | 0.5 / 23.7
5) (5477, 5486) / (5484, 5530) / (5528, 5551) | 0.7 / 23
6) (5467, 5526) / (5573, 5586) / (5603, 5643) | -0.2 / 23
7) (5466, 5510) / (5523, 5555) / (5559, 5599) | -1.1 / 23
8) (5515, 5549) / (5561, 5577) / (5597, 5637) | 0.2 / 23.6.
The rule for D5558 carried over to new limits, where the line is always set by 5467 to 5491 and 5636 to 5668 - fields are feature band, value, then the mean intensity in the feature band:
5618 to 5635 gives 0.00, 23.1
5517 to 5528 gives -0.01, 22.9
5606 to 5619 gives -0.02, 23.5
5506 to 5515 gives 0.02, 22.2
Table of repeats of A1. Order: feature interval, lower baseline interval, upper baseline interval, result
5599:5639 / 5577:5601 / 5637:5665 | -0.01 mag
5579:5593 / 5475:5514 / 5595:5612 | 0.05 mag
